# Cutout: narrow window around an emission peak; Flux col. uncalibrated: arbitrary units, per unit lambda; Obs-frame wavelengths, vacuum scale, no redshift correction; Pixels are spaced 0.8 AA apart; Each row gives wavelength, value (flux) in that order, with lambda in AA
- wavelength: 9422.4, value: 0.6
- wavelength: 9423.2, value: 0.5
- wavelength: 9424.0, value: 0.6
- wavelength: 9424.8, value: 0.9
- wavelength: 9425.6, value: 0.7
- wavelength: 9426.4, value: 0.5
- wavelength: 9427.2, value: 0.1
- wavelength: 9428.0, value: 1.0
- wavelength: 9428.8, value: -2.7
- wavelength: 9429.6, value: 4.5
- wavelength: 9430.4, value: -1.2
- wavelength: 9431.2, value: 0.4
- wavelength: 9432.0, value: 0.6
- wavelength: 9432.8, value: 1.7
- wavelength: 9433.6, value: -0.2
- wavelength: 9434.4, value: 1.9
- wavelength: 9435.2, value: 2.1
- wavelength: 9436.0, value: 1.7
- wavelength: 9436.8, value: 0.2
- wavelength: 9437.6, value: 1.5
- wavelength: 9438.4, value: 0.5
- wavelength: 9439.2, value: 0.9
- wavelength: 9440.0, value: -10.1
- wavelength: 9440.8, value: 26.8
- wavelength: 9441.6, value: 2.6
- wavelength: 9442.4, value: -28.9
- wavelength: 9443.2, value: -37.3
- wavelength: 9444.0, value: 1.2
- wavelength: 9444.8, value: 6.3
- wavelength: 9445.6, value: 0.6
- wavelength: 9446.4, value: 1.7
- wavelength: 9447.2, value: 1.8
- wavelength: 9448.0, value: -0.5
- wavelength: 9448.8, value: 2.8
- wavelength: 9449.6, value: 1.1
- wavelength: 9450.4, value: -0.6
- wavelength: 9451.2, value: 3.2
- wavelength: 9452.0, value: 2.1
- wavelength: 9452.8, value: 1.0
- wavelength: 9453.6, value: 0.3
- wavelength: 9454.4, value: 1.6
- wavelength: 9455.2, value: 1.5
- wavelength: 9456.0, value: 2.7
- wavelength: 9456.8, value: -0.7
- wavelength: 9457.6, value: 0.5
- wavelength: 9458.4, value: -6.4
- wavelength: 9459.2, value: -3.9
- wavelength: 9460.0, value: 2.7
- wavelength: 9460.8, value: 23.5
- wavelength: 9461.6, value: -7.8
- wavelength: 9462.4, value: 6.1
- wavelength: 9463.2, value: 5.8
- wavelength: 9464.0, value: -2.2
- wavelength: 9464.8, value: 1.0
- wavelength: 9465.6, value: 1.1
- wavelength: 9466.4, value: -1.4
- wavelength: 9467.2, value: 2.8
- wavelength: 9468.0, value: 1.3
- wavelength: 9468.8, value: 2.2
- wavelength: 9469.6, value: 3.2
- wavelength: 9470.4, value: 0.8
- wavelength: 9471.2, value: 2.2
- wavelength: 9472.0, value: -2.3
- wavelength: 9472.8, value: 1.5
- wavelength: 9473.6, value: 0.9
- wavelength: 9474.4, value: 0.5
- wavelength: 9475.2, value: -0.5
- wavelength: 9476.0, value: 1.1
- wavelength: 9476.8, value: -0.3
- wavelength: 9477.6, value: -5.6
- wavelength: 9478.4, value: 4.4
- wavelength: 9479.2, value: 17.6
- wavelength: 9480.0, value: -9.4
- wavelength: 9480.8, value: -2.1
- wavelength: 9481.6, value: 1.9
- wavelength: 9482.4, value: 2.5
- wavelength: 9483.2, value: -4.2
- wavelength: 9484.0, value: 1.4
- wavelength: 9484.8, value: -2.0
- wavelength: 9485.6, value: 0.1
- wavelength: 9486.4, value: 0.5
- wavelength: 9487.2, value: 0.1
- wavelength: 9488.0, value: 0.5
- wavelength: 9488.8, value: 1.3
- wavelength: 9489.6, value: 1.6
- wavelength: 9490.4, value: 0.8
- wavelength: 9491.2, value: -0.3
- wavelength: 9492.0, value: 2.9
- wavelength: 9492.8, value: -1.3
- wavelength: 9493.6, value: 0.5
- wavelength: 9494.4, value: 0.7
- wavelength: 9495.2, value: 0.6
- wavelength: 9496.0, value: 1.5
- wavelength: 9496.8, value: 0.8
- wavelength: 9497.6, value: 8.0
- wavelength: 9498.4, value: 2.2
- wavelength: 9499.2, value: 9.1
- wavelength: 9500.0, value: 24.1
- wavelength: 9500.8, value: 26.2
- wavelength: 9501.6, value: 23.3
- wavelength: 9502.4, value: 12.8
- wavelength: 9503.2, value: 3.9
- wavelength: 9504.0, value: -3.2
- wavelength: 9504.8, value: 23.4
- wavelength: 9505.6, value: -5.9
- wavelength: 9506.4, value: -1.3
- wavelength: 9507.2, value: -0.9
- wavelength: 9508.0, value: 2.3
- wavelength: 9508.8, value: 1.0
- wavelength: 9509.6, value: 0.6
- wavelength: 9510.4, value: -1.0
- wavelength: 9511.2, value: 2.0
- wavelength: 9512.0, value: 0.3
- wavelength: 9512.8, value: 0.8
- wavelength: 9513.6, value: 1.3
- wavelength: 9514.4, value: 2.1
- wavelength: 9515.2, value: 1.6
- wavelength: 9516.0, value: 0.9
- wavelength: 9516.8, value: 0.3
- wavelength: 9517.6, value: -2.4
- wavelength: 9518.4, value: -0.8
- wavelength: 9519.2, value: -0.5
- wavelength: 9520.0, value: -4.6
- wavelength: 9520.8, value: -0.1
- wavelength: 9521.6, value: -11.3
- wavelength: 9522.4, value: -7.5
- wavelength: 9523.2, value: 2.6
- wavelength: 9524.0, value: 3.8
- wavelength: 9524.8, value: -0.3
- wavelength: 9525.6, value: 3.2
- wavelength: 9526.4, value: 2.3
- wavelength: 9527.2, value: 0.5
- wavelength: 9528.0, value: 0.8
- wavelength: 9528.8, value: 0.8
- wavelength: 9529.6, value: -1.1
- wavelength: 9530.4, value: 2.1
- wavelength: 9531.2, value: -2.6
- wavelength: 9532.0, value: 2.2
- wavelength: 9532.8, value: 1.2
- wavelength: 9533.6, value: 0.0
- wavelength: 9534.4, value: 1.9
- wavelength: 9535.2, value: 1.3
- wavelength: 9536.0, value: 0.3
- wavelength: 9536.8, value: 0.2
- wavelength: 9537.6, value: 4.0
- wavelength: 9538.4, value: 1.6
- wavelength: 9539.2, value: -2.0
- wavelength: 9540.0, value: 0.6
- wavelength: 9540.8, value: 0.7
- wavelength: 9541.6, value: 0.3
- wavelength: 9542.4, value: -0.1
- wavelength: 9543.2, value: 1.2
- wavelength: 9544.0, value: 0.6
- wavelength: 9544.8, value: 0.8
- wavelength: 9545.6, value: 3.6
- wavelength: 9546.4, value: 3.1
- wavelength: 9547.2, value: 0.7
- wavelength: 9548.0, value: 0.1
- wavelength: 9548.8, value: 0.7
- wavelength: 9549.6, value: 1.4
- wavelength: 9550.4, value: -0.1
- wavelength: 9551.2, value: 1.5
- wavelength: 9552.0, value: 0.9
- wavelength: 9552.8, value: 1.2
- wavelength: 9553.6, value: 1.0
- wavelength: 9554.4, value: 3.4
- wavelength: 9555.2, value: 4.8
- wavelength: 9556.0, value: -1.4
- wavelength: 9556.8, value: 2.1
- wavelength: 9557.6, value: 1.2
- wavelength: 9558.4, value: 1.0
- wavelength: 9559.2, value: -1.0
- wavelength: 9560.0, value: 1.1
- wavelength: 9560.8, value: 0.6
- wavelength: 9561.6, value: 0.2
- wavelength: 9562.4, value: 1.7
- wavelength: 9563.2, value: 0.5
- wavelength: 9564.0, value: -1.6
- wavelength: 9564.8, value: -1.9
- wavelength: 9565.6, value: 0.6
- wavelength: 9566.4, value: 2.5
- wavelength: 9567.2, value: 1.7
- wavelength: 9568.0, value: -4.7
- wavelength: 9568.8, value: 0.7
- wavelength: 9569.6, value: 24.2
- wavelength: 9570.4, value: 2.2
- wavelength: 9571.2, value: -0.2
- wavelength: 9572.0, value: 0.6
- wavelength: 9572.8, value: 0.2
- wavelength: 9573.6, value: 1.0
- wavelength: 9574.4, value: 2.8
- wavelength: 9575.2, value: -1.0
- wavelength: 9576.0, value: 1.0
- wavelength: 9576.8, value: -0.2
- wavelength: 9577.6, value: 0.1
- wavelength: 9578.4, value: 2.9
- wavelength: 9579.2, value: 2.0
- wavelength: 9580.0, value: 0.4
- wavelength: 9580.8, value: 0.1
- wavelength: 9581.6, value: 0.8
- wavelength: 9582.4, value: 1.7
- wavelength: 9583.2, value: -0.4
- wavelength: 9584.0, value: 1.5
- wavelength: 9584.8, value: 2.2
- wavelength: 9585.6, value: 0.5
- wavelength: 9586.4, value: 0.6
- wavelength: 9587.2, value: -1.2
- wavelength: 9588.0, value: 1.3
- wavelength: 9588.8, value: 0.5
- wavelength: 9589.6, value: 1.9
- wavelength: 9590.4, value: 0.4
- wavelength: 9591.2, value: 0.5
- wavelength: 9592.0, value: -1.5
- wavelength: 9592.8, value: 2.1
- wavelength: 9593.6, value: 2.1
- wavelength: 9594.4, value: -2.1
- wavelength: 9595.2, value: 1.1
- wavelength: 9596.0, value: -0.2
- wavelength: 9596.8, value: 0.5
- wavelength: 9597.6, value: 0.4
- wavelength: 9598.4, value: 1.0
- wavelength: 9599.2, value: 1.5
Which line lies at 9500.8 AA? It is [O III]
